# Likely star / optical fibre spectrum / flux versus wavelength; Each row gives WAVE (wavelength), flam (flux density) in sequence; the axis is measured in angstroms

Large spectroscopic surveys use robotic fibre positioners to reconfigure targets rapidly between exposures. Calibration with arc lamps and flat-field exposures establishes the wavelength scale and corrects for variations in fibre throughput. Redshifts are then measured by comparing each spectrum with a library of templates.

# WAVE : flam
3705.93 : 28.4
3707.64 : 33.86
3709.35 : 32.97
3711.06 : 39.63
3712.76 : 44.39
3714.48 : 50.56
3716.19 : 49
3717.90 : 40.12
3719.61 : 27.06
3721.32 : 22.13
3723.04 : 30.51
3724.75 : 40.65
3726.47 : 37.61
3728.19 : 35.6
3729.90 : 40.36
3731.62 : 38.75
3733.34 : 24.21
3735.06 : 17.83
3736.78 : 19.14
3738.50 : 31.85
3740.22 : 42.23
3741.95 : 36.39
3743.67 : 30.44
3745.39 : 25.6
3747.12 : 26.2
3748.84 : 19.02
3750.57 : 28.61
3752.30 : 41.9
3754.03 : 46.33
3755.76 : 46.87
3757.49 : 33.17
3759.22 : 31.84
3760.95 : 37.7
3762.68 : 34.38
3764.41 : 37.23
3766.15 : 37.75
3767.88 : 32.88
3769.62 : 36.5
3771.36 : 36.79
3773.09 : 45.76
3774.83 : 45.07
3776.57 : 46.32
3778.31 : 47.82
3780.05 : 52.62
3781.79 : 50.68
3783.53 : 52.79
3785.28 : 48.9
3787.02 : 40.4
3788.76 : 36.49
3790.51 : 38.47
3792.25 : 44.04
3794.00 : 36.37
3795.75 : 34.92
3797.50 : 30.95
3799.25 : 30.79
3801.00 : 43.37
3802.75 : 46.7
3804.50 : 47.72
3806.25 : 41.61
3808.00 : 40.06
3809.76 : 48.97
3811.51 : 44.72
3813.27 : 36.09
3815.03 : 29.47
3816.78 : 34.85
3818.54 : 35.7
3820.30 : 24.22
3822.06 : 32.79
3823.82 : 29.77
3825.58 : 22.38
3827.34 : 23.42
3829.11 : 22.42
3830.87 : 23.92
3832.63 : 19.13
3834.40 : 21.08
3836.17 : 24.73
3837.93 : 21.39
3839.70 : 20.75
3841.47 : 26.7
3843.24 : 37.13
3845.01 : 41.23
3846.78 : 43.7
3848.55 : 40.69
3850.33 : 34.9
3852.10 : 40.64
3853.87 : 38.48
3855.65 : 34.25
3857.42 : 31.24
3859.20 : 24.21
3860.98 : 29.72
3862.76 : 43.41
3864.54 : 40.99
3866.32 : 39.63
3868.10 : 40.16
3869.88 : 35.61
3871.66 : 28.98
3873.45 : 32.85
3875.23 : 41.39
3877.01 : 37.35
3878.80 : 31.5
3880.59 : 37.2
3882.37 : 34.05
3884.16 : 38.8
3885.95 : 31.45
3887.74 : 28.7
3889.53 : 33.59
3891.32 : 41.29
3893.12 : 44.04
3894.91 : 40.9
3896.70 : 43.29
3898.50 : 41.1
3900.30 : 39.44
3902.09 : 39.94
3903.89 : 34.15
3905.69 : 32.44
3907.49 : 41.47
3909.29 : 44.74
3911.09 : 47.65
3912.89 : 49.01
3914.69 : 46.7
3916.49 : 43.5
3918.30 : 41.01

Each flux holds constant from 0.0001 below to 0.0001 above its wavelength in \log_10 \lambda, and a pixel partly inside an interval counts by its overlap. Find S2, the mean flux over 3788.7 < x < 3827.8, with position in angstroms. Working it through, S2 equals 36.4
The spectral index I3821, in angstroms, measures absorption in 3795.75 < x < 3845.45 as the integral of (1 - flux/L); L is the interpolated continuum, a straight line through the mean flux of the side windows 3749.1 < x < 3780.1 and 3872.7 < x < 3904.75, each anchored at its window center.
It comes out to 8.07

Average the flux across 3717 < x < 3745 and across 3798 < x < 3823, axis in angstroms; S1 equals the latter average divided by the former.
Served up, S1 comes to 1.19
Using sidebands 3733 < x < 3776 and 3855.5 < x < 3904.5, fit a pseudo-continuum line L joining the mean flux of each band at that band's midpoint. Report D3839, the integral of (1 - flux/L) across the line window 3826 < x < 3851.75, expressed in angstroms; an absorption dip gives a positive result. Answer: 5.0 angstroms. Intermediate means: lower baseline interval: 34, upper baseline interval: 36.5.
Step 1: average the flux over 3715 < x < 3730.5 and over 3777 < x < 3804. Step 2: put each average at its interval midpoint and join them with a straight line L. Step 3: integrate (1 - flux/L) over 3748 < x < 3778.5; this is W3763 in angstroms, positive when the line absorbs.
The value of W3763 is 1.6 angstroms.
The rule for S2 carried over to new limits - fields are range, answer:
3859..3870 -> 37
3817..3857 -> 30.1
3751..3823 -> 40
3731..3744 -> 29.9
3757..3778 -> 38.3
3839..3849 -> 35.1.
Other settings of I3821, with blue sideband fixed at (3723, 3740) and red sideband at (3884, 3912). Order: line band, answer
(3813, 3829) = 2.91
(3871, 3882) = 0.90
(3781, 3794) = -3.61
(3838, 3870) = 1.52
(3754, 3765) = -1.45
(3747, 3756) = -0.48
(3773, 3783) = -4.22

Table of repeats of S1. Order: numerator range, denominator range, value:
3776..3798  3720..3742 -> 1.36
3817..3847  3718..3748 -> 0.88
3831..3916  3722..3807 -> 0.96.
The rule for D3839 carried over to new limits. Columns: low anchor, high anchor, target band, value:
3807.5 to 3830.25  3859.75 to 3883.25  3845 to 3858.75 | -1.08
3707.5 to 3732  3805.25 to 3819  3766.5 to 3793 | -3.43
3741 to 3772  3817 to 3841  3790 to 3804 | -4.46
